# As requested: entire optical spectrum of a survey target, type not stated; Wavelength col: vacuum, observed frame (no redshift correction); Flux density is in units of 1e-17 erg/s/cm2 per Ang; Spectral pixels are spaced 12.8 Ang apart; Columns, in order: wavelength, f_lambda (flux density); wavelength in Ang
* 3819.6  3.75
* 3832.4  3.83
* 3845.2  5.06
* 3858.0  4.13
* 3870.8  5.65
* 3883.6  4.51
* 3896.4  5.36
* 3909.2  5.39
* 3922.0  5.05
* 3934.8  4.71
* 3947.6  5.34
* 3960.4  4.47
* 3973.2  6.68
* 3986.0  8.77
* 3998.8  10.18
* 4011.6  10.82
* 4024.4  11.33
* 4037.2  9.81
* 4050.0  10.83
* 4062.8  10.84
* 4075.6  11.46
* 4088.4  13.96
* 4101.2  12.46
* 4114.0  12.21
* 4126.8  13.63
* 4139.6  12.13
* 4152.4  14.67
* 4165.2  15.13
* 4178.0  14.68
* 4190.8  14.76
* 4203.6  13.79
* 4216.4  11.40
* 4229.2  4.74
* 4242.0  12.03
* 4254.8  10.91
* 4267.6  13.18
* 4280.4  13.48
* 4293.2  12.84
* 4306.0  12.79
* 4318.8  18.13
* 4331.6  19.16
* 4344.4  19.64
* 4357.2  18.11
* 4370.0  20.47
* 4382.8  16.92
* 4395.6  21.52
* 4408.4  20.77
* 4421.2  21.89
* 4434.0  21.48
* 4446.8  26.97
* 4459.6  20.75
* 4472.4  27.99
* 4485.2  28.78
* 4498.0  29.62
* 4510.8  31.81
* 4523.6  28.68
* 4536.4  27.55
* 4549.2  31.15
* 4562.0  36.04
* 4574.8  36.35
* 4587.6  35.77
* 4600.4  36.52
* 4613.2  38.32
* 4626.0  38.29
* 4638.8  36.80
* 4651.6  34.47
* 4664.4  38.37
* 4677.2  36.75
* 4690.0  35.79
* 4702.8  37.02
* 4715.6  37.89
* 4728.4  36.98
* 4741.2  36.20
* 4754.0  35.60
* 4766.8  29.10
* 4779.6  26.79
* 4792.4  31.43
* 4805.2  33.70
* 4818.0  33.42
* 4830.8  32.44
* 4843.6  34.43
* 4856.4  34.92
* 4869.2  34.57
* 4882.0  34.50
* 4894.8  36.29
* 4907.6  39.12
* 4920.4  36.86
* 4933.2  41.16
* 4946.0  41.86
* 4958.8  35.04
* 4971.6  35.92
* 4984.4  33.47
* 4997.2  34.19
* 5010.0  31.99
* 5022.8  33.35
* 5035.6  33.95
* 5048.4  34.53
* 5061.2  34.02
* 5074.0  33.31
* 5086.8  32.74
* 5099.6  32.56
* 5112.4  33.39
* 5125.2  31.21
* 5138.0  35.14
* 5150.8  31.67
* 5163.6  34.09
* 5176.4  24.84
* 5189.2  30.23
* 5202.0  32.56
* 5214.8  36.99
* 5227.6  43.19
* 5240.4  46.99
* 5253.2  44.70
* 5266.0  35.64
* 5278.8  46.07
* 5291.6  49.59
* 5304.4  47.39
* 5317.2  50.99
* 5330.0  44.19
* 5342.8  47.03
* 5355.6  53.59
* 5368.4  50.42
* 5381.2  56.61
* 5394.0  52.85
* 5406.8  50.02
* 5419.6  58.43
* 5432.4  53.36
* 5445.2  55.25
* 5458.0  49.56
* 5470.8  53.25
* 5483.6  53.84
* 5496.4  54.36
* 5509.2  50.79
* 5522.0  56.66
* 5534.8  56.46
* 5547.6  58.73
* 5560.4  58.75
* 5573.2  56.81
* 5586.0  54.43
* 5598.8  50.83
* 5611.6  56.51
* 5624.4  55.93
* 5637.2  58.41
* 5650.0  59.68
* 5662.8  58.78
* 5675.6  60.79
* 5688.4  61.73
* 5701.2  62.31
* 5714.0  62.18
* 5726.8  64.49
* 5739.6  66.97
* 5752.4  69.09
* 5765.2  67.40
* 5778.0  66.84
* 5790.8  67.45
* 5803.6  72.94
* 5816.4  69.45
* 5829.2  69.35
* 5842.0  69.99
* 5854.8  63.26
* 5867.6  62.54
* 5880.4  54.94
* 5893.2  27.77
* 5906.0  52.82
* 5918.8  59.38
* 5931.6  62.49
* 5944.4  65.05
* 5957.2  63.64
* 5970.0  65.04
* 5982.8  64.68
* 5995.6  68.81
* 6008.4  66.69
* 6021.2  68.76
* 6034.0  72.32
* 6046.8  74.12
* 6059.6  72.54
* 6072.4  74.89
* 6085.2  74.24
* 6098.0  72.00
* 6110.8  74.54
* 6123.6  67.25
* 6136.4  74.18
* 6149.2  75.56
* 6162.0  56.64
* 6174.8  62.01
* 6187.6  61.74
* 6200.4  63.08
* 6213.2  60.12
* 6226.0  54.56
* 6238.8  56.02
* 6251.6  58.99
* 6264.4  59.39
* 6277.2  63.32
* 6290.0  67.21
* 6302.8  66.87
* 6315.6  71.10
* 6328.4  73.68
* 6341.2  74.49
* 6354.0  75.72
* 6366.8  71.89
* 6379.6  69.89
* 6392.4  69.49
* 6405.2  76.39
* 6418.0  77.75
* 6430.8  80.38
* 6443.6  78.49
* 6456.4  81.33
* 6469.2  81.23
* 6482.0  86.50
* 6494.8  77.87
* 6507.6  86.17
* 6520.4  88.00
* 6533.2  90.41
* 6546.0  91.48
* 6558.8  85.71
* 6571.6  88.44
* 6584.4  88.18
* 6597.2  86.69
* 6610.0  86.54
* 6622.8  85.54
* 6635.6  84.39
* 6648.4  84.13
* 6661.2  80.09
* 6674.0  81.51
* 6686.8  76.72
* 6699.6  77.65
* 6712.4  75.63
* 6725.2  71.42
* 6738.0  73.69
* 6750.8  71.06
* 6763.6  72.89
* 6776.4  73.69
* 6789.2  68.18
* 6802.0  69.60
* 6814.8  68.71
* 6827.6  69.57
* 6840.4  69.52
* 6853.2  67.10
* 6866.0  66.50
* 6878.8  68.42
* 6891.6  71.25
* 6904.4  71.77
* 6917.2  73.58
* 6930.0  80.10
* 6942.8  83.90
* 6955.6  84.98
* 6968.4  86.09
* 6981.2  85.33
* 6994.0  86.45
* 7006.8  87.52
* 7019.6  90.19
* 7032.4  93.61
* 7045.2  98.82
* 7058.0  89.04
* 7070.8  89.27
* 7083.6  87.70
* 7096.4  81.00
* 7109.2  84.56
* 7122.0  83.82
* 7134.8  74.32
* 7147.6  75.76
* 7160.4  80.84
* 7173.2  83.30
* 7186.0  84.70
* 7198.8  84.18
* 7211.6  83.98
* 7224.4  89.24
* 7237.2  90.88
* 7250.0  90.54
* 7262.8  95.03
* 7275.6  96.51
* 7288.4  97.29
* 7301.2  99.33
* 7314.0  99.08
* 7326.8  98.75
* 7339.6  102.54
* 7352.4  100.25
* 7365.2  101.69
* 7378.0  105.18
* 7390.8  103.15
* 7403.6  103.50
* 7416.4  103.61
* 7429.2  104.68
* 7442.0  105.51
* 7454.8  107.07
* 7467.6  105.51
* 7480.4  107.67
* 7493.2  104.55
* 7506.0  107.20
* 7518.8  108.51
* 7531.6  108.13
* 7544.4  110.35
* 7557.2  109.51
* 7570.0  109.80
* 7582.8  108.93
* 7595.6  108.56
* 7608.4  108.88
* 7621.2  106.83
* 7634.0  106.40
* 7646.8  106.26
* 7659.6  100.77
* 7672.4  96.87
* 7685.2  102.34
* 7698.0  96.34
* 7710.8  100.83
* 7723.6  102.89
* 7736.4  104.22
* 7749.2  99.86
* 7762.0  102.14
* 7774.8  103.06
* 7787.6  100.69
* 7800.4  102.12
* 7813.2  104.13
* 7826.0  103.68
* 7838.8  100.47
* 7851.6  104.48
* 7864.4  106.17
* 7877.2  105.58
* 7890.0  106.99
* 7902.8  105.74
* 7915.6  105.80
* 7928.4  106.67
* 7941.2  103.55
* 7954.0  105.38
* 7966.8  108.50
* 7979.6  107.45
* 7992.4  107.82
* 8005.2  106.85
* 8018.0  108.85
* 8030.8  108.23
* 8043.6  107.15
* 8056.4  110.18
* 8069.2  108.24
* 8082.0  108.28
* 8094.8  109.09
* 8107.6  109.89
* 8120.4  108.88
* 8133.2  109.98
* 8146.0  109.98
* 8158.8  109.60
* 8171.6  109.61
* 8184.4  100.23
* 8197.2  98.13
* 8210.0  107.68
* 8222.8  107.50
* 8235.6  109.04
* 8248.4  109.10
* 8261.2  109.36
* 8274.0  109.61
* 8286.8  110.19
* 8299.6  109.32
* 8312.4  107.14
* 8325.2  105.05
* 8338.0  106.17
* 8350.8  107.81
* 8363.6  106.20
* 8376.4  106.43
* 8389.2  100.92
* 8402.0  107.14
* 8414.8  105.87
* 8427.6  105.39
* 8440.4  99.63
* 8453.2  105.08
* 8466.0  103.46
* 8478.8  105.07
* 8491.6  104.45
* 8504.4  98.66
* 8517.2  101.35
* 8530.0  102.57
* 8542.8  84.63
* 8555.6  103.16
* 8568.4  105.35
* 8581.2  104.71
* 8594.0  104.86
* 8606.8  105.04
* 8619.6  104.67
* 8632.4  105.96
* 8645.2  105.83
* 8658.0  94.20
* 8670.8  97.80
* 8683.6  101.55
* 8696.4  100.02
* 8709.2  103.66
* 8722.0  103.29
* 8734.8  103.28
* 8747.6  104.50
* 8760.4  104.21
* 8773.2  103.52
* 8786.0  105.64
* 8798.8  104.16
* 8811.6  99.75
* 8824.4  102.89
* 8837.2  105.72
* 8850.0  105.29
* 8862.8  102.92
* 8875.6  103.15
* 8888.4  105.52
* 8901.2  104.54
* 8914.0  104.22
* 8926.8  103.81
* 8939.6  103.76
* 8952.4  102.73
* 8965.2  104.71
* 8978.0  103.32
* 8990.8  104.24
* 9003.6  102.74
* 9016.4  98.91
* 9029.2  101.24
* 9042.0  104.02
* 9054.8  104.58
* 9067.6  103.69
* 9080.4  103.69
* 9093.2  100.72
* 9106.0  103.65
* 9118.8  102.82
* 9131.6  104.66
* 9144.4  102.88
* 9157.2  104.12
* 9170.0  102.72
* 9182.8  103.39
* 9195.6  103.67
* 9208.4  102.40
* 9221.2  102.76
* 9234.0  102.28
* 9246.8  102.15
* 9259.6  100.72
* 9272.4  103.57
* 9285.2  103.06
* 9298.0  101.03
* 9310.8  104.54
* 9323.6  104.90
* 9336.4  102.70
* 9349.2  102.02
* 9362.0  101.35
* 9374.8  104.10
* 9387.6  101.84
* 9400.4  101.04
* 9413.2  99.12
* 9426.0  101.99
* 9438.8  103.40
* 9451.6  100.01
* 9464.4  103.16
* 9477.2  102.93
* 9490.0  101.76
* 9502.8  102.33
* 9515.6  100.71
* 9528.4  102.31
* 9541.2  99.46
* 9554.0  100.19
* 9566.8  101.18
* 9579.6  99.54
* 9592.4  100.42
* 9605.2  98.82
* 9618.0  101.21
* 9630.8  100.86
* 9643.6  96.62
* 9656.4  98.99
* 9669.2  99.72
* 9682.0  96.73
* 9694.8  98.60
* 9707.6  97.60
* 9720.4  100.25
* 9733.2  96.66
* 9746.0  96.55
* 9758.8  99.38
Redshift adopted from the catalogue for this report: 0.000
